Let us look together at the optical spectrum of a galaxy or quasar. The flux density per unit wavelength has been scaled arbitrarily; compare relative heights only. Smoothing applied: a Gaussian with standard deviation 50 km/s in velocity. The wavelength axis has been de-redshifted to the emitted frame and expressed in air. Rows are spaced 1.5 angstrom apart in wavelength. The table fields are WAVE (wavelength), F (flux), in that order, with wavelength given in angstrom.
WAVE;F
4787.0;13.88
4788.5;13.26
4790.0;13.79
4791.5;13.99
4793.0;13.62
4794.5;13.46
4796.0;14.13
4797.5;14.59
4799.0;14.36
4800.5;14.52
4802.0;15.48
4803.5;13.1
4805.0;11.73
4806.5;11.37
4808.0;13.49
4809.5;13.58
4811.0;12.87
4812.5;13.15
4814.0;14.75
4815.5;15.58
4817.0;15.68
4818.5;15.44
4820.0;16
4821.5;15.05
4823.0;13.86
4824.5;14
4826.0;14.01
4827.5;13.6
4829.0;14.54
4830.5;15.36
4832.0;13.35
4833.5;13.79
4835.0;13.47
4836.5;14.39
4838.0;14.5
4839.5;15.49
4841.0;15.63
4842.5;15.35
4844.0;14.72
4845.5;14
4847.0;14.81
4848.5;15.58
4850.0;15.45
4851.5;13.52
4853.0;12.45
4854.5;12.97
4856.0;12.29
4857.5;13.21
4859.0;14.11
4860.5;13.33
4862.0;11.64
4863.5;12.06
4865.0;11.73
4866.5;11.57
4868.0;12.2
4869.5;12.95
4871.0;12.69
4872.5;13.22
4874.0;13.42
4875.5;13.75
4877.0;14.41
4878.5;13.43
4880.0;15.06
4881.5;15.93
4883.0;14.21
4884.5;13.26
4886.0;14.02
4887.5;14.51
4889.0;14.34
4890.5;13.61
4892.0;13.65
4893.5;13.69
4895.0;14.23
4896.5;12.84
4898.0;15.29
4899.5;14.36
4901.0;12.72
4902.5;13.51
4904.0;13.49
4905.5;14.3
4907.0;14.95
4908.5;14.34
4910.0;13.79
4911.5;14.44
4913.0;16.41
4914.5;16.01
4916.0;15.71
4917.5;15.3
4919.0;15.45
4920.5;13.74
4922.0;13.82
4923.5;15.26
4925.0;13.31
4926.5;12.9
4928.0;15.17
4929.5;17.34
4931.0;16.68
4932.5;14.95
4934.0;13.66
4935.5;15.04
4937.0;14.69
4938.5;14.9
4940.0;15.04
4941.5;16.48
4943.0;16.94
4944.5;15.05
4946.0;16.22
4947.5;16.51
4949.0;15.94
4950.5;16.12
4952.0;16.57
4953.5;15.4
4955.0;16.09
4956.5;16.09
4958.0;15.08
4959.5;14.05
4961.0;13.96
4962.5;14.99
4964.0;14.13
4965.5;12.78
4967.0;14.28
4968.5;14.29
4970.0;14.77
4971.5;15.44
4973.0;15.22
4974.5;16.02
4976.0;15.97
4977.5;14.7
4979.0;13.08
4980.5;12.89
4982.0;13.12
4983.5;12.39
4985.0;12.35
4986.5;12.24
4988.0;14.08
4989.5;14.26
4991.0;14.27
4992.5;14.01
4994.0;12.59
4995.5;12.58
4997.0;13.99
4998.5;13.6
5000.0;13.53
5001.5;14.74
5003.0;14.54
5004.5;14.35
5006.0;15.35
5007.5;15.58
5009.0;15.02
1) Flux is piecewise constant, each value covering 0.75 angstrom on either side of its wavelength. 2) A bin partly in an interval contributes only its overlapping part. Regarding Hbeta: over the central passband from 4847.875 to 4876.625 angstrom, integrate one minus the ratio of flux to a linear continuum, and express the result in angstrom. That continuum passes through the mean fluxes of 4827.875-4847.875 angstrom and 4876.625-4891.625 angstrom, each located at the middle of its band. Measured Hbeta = 2.66 angstrom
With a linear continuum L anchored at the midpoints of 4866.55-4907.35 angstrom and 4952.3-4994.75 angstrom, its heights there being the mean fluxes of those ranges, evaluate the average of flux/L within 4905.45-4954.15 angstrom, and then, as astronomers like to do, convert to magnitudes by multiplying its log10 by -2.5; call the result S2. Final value -0.09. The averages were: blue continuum 13.8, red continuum 14.3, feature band 15.2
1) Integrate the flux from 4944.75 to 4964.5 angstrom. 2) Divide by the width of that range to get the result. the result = 15.5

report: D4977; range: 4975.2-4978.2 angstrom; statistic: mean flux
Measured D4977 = 15.4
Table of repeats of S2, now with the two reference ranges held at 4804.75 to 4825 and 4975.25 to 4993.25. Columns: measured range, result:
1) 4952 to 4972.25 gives -0.08 mag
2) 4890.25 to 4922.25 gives -0.04 mag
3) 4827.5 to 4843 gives -0.04 mag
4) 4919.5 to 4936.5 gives -0.07 mag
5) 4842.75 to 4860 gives 0.00 mag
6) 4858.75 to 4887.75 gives 0.05 mag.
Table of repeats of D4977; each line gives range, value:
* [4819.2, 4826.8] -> 14.6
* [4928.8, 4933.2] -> 16.3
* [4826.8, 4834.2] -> 14.1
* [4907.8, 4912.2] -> 14.2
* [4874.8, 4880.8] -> 14.2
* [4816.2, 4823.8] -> 15.2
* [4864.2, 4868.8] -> 11.8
